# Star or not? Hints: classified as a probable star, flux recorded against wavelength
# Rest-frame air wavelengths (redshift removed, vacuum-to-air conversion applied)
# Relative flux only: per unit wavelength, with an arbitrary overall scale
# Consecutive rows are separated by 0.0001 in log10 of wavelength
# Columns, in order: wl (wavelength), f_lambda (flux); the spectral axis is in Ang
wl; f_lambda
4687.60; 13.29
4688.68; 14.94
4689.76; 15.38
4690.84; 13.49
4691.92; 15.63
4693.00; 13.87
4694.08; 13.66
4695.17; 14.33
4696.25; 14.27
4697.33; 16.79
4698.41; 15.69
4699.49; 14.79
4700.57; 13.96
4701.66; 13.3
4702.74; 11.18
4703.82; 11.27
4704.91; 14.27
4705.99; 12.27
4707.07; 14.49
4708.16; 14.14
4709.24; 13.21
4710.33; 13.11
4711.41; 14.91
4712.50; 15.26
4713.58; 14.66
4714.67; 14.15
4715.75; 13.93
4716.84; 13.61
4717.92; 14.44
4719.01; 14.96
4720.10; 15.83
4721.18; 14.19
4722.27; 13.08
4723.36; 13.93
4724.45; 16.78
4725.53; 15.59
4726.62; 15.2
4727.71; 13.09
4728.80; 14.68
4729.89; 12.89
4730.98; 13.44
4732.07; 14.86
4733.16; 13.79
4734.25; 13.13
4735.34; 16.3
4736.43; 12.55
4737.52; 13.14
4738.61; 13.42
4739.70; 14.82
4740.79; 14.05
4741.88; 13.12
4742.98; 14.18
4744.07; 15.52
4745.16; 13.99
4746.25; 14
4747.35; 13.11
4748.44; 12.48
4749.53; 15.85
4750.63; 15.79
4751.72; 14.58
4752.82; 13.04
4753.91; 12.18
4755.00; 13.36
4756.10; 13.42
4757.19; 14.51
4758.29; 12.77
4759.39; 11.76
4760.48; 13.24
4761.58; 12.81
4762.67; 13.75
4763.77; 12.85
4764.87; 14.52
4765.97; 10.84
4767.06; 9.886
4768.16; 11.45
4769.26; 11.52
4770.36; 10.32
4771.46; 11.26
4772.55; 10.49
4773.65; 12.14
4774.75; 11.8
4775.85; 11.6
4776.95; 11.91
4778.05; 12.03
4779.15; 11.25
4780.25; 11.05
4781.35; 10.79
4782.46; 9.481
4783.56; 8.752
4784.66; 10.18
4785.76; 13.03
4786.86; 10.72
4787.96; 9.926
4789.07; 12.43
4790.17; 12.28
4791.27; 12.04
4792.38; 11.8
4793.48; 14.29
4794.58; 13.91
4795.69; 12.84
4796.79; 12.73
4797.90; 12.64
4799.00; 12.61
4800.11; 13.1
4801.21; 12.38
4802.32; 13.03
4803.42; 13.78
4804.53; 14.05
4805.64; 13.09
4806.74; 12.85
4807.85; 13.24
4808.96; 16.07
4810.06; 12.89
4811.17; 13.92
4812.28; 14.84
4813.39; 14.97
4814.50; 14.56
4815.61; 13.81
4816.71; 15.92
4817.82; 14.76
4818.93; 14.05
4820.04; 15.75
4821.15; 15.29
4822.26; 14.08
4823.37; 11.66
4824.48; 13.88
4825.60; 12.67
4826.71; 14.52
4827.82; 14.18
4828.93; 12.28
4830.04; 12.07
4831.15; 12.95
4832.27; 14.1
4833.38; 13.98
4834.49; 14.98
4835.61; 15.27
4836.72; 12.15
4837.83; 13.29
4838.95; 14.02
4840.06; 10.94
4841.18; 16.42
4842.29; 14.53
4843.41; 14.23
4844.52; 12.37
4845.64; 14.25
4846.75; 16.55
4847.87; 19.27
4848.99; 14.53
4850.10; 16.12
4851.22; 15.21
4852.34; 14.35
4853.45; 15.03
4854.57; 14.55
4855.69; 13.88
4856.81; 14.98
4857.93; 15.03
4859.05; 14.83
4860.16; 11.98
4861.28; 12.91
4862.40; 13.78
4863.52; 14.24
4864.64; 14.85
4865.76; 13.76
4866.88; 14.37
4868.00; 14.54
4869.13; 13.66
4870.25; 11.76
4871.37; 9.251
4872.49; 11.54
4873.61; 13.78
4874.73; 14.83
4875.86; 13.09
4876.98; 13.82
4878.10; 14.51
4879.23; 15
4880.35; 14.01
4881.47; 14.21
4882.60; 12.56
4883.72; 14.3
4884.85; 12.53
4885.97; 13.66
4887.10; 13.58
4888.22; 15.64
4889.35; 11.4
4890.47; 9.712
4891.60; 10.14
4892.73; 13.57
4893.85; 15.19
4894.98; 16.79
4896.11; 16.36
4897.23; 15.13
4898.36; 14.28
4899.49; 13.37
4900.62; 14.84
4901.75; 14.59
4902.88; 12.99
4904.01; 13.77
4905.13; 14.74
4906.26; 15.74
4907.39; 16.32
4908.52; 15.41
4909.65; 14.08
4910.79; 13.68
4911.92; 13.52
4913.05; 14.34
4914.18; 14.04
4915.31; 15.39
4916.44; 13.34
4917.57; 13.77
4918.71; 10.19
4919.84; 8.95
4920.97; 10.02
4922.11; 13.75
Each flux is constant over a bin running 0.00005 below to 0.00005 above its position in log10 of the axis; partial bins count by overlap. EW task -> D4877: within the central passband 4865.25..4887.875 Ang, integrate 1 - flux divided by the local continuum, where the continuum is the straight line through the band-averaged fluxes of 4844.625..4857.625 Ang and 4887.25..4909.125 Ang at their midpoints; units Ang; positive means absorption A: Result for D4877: 1.9 Ang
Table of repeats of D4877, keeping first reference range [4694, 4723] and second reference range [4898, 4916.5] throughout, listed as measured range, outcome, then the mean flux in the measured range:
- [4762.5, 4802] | 6.7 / 11.8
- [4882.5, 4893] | 1.2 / 12.7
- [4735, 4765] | 0.9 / 13.7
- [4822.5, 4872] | 1.2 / 14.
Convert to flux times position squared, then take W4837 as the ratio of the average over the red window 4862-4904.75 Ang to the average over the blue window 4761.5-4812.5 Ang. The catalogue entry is 1.2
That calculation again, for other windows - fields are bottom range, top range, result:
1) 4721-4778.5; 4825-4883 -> 1.10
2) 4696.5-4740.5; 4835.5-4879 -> 1.05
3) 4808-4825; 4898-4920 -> 1.01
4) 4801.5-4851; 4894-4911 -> 1.08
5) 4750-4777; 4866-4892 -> 1.10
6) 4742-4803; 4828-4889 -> 1.16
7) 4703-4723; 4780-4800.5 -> 0.88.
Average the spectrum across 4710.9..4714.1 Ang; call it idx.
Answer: 14.9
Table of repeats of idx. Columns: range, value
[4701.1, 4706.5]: 12.5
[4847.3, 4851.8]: 16.3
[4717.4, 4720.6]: 15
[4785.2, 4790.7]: 11.7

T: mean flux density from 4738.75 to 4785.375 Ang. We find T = 12.5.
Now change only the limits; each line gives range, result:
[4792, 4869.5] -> 14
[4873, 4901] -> 13.8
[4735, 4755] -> 14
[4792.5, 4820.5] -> 13.8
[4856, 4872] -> 13.6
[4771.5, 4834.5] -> 12.9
